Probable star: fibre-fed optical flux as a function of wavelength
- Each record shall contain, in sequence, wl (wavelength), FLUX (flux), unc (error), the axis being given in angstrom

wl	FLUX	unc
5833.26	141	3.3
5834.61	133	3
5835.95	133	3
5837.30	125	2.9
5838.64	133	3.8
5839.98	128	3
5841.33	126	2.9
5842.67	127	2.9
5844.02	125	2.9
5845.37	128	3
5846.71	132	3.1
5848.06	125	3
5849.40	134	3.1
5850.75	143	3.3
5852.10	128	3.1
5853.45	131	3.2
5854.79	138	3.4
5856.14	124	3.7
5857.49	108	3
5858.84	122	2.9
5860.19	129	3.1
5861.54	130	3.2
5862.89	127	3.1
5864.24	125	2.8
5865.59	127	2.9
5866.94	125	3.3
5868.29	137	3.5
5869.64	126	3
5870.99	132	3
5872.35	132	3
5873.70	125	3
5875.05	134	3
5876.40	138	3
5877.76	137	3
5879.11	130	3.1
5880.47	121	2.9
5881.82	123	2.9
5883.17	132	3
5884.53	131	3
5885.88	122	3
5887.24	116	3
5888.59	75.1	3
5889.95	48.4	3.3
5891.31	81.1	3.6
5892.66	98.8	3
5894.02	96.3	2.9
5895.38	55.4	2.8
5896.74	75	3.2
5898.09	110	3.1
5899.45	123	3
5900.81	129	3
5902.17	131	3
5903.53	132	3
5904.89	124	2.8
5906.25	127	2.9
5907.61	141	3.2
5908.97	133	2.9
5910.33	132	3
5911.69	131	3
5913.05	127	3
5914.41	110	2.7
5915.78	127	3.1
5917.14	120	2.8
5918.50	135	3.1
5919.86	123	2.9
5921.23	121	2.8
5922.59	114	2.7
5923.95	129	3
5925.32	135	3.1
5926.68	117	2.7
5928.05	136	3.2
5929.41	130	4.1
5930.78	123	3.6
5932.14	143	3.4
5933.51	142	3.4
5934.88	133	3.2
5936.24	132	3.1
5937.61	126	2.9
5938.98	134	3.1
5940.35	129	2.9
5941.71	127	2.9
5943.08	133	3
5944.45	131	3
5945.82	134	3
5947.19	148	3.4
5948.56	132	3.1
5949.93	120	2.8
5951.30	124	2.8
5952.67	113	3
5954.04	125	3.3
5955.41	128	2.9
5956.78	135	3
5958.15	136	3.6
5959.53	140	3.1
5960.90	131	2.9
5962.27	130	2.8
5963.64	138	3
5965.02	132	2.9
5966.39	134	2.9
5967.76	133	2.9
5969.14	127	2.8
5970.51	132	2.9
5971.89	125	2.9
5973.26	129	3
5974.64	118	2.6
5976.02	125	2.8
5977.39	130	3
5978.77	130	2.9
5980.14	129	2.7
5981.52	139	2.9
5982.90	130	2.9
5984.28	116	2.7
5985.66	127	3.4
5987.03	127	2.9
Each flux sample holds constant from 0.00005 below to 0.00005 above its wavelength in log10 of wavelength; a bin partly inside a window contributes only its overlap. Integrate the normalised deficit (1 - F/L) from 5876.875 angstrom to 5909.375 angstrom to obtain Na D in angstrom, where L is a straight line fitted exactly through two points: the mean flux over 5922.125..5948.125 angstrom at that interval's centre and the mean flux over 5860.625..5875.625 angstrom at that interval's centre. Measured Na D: 4.5 angstrom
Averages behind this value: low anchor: 129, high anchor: 132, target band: 112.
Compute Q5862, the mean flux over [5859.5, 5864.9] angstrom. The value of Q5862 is 128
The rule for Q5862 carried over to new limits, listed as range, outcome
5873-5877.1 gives 132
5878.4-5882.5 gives 125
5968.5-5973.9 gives 128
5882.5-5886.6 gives 128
